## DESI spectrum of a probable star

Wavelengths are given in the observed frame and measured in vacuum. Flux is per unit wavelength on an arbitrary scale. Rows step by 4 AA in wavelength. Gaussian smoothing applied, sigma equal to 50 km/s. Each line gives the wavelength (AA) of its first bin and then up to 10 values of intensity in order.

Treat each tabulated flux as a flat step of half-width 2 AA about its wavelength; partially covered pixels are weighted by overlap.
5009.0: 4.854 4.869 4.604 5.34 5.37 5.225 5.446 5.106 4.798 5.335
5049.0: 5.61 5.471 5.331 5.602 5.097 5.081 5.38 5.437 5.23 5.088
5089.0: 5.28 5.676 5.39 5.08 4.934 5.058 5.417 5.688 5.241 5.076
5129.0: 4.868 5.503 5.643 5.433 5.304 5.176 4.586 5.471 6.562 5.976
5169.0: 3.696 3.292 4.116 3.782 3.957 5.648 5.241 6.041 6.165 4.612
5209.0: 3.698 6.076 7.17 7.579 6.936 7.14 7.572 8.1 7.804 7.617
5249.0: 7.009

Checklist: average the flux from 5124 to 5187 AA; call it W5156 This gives 4.9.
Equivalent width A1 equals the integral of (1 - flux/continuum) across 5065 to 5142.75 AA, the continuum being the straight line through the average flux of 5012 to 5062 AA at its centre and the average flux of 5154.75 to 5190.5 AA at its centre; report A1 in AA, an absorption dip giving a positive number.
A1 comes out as -4.8 AA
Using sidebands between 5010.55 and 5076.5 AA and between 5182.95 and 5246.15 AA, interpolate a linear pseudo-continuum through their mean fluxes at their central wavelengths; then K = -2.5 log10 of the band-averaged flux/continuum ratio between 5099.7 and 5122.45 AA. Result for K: 0.08 mag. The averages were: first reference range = 5.23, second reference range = 6.32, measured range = 5.24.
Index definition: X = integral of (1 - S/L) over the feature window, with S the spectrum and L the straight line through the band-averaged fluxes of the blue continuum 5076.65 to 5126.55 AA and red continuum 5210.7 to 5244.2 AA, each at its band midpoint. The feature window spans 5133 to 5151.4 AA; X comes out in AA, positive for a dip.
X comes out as 1.6 AA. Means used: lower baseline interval 5.27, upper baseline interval 7.28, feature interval 5.38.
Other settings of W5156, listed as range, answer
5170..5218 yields 4.91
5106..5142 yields 5.31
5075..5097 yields 5.35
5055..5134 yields 5.27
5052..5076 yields 5.33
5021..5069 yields 5.3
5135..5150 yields 5.4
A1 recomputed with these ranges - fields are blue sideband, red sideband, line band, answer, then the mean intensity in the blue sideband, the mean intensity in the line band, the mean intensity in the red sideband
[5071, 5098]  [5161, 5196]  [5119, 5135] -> -0.5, 5.35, 5.17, 4.63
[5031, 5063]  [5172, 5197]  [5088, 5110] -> -0.9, 5.34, 5.24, 4.52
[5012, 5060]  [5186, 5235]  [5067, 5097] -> 0.8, 5.22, 5.32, 6.11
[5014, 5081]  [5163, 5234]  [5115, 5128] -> 0.1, 5.26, 5.3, 5.45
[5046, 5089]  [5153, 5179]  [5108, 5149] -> -2.5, 5.33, 5.32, 4.83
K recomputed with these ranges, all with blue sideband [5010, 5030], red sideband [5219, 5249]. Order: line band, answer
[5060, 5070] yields 0.066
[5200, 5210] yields 0.434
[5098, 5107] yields 0.187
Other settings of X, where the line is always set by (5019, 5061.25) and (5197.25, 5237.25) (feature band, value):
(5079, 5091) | 0.85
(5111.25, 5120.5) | 0.45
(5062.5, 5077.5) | 0.72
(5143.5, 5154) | 1.65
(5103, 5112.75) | 1.14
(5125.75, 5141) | 1.47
